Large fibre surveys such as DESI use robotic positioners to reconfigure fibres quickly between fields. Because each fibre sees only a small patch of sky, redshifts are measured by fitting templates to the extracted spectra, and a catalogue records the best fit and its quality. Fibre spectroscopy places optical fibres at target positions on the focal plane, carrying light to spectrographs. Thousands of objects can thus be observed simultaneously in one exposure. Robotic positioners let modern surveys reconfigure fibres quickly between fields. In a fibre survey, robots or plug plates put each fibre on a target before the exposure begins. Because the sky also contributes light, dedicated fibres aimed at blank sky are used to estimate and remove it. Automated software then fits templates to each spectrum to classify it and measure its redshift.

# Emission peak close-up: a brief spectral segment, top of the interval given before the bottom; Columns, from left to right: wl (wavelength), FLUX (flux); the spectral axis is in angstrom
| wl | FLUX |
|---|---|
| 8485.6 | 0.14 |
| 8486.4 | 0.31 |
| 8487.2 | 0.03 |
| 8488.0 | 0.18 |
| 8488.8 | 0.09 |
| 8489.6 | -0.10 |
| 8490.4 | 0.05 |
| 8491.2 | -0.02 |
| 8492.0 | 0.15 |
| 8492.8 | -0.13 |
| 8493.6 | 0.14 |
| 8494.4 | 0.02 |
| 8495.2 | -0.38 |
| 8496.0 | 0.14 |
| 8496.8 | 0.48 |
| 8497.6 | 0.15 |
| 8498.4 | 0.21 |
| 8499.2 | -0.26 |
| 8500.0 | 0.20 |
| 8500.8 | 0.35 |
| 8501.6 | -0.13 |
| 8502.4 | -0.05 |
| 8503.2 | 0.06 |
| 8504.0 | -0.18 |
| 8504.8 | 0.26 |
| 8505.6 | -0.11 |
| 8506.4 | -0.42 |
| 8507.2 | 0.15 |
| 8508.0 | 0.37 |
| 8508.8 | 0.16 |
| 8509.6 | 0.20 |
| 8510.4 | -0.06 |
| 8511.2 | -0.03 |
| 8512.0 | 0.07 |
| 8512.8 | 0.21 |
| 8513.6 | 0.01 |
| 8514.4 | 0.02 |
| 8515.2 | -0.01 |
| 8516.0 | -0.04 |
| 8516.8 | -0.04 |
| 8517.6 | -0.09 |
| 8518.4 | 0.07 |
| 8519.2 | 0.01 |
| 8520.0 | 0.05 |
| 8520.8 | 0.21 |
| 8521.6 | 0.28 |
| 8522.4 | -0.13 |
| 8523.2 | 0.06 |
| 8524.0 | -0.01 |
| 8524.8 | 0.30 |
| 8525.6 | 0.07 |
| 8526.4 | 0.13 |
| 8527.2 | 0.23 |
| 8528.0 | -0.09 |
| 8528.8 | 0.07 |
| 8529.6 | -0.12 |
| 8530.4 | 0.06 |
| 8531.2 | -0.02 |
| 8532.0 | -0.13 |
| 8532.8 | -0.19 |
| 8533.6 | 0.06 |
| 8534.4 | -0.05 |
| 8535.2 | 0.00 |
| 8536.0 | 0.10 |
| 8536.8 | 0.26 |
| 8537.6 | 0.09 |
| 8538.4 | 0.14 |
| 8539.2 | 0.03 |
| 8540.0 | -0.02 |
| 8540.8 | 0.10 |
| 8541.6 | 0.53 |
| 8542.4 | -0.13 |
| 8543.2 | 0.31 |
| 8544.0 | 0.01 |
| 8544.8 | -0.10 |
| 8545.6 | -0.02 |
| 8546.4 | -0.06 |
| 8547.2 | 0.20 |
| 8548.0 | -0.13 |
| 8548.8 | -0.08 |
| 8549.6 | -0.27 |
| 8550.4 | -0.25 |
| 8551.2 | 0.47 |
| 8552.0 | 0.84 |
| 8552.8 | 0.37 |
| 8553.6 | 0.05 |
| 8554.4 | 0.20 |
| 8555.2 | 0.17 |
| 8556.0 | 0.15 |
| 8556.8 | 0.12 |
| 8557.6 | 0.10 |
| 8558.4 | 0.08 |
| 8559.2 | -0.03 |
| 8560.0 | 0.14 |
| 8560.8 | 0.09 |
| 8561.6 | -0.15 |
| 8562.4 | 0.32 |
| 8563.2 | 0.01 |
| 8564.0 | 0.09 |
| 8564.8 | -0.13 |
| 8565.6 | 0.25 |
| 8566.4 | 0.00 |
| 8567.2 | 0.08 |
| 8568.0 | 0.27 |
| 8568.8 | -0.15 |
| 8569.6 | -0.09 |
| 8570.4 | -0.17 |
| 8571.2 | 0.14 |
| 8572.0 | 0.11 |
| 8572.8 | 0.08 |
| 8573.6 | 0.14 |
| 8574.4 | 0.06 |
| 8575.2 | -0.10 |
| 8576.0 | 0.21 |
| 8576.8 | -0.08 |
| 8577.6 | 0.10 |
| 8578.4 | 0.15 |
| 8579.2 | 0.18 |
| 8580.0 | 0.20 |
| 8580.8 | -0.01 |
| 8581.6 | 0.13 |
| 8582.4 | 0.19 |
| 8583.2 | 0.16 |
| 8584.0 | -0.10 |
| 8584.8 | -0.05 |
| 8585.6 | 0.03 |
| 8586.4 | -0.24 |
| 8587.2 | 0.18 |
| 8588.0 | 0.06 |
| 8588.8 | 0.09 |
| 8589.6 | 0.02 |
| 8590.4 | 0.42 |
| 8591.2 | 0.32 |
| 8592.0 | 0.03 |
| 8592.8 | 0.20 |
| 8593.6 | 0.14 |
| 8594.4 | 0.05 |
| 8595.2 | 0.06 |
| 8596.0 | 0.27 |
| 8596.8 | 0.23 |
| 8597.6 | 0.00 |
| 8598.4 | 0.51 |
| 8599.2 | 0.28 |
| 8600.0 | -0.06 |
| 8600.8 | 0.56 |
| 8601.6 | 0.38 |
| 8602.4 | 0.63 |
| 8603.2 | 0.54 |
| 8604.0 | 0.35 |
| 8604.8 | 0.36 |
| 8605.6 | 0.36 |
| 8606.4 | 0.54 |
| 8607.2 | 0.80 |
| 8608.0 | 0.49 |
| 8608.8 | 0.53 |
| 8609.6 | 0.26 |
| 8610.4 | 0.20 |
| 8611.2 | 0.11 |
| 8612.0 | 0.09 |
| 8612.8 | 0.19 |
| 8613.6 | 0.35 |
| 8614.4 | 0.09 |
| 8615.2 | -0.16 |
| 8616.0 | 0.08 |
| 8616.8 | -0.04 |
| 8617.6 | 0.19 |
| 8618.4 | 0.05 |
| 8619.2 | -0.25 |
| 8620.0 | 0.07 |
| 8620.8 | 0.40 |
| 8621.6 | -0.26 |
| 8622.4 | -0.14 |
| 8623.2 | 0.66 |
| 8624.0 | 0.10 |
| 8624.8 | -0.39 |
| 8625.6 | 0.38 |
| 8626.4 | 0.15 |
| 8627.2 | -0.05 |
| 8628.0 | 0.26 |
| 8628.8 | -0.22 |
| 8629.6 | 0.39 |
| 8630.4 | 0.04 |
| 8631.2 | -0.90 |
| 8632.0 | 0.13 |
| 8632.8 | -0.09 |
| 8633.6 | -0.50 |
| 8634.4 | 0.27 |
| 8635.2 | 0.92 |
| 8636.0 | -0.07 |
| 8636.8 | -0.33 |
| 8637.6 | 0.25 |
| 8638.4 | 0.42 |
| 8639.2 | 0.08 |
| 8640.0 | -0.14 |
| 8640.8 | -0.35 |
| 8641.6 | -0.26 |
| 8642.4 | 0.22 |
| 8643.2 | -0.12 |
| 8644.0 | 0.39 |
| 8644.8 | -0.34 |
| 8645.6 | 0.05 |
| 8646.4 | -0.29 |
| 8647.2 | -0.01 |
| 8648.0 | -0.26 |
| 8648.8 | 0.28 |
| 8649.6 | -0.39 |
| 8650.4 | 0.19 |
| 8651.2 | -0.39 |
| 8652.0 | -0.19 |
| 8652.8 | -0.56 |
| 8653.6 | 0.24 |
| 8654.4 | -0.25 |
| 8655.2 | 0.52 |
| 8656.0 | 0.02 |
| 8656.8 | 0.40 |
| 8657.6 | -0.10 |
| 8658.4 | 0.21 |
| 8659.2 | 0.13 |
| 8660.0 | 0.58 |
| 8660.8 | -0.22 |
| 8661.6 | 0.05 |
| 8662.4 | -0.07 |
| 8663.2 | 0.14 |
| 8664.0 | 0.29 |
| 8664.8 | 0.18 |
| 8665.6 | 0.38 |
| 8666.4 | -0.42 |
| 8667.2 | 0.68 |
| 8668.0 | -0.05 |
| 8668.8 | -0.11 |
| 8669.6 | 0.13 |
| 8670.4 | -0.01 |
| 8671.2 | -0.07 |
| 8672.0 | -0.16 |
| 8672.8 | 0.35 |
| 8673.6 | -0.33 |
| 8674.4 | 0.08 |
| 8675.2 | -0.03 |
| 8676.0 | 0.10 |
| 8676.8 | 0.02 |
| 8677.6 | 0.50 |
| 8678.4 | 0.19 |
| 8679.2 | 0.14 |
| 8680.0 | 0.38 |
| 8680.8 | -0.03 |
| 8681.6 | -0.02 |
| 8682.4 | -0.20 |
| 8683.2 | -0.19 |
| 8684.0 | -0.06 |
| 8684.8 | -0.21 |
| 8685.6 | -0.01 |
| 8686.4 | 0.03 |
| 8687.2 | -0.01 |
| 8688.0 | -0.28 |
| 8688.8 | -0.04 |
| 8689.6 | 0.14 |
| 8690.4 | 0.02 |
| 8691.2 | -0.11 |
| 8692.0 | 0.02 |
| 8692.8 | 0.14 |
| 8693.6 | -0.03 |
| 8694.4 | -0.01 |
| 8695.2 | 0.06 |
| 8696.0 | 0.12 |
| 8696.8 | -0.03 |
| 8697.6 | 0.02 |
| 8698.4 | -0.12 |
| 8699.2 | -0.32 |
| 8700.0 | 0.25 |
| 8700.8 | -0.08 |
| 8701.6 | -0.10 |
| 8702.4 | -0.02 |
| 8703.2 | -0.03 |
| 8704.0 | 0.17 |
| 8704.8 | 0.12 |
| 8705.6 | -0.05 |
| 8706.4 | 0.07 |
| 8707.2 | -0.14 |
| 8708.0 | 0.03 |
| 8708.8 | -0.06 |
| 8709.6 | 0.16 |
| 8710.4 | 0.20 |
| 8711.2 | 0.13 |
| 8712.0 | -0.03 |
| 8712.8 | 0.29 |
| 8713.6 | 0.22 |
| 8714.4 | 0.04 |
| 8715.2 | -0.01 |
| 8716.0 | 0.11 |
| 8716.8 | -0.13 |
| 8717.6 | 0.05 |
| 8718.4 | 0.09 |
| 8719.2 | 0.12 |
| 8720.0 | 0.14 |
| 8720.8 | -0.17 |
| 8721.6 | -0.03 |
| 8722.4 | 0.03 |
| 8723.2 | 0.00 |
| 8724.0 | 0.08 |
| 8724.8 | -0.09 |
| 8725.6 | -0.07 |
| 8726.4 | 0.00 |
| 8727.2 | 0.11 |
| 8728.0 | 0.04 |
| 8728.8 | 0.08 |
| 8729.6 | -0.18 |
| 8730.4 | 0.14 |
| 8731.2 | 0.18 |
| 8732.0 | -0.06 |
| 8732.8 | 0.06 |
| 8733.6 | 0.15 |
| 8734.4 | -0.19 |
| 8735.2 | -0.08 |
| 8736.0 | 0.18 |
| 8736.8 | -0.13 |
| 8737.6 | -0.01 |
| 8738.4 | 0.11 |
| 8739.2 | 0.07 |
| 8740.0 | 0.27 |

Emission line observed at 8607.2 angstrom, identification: [O II] 3727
